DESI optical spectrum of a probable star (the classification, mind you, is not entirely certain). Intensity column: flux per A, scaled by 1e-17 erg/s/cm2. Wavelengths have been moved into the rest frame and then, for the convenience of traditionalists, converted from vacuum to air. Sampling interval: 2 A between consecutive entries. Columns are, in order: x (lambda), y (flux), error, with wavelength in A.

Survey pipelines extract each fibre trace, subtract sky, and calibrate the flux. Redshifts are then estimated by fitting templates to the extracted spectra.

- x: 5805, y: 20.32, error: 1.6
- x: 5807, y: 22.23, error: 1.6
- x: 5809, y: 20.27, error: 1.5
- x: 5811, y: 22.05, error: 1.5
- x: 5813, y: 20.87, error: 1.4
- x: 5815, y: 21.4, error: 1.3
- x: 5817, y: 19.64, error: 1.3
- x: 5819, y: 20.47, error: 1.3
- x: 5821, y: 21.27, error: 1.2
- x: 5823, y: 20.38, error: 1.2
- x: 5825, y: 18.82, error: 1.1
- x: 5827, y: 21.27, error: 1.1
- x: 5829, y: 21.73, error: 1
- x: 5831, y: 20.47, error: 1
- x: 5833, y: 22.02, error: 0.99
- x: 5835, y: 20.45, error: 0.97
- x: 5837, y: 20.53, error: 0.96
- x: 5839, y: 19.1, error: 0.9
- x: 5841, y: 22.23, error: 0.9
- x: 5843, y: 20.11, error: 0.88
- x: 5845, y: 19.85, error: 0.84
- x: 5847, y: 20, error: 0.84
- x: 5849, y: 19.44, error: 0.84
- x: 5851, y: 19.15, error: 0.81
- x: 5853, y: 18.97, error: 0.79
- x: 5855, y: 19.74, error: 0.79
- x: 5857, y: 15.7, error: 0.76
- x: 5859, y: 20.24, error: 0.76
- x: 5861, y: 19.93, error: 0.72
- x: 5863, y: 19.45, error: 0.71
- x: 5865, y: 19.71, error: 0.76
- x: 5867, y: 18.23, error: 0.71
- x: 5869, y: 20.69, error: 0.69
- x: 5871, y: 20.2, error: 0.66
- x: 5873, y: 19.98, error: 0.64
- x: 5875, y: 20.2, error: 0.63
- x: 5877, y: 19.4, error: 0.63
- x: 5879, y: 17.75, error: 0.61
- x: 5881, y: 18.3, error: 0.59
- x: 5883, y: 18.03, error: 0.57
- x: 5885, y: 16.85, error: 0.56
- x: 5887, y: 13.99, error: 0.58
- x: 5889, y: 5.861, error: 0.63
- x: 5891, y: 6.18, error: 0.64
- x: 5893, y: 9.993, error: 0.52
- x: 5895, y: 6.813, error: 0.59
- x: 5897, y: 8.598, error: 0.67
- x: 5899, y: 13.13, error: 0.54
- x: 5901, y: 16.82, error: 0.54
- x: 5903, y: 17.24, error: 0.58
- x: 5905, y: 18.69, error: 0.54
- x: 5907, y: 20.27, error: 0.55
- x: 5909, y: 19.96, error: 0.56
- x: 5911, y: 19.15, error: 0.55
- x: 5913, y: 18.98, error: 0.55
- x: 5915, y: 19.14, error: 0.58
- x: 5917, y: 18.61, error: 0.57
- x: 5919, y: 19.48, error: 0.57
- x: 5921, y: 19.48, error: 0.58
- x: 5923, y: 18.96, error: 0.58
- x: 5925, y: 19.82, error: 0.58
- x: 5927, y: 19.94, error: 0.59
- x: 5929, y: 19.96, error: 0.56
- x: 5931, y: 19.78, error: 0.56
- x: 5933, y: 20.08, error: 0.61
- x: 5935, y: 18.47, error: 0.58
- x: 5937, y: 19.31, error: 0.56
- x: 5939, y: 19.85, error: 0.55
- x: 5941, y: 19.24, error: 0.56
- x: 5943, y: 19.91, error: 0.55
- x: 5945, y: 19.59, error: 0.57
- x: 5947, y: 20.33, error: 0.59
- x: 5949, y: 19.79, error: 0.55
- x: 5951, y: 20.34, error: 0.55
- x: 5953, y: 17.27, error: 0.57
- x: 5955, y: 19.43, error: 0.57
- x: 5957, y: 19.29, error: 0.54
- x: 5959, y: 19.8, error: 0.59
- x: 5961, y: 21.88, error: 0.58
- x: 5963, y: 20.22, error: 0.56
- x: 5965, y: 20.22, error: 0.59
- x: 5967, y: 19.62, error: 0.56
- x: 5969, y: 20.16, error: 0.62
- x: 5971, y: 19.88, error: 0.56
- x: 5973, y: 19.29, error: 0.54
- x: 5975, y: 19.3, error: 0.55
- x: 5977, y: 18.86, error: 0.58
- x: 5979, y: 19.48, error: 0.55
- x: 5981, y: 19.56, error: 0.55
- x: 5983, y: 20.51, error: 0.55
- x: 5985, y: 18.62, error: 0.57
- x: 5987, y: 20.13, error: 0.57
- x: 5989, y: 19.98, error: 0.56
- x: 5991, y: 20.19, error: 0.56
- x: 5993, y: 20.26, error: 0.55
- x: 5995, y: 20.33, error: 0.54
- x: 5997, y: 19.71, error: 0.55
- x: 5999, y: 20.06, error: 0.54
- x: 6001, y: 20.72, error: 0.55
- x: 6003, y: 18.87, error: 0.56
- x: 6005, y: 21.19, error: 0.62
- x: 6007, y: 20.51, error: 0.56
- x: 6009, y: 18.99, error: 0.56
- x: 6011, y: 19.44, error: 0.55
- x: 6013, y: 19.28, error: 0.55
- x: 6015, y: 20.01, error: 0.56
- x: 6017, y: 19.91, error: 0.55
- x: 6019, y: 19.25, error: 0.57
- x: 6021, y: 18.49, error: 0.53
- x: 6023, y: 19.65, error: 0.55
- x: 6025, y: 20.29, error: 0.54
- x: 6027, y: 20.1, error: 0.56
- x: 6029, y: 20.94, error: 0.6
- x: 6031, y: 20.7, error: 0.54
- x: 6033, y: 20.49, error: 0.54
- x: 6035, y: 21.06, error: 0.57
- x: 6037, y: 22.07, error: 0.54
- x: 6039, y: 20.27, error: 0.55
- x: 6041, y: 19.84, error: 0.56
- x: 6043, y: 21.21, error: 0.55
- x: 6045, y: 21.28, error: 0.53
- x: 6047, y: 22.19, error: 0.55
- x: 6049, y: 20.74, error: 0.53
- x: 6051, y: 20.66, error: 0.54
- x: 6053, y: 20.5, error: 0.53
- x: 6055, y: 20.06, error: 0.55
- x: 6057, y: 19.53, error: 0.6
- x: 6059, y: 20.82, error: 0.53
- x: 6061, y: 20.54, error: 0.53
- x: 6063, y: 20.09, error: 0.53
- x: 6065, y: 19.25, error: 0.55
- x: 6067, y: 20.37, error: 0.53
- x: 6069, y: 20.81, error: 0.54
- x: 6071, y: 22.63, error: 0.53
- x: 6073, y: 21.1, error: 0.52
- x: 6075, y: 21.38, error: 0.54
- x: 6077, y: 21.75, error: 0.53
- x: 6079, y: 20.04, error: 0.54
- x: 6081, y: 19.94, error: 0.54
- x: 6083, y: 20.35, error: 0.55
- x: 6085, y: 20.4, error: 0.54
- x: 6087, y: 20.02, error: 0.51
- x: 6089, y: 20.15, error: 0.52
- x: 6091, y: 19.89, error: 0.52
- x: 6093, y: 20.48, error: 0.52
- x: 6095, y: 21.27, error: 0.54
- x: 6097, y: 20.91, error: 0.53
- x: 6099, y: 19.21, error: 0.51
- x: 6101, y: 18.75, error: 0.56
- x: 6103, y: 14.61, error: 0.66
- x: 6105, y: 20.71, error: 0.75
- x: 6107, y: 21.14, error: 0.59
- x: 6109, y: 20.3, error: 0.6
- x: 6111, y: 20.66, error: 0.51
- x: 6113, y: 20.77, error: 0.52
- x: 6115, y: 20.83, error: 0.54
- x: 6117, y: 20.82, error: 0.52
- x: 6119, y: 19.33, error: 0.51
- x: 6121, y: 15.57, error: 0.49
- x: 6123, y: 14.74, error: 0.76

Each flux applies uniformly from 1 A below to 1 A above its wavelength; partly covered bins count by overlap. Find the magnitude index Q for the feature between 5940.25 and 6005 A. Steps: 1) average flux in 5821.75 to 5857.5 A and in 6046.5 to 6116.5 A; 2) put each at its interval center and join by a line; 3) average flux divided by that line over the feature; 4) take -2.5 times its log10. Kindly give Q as 0.02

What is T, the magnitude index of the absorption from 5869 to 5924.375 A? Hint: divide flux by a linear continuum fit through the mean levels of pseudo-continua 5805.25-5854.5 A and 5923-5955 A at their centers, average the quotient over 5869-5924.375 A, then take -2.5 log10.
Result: 0.21 mag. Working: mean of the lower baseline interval 20.5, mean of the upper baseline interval 19.6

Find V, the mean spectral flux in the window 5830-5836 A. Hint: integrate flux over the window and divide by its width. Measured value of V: 21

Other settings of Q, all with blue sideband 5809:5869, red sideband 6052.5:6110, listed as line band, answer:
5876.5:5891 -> 0.32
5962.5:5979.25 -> 0.03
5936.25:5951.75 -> 0.02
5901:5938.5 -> 0.05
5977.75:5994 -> 0.02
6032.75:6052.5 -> -0.04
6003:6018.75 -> 0.02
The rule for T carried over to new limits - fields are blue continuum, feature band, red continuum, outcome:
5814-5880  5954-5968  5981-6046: 0.00 mag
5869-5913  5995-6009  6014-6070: -0.05 mag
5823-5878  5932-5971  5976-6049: 0.02 mag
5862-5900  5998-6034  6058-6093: -0.05 mag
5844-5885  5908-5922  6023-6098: 0.02 mag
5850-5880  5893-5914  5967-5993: 0.23 mag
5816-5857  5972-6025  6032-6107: 0.03 mag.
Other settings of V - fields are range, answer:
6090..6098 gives 20.6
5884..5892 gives 10.7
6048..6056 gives 20.5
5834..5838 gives 20.5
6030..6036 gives 20.8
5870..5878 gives 19.9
